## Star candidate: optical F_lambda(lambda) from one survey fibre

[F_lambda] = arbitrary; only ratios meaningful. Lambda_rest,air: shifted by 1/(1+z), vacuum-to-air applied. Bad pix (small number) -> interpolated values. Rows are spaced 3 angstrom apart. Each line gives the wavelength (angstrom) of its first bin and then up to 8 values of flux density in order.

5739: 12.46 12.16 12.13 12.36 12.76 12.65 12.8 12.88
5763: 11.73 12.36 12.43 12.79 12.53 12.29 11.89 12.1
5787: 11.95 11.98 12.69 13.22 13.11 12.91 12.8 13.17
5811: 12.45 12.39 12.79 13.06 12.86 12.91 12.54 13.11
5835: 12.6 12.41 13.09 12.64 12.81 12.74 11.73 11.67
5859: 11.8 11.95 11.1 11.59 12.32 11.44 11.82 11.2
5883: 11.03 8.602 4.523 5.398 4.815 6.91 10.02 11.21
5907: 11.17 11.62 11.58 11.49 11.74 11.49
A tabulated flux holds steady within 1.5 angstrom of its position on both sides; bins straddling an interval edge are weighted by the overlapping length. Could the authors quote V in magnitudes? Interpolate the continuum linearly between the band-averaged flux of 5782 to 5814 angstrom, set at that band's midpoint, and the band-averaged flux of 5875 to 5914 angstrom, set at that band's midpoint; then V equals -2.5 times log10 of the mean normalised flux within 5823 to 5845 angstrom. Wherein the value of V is -0.13 mag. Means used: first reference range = 12.6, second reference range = 9.22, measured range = 12.8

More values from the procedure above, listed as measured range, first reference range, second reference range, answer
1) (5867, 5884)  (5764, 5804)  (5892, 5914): -0.16 mag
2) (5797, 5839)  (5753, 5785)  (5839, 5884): -0.06 mag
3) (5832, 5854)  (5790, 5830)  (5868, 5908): -0.12 mag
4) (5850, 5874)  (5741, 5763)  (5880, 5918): -0.18 mag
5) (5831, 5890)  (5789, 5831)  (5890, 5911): -0.11 mag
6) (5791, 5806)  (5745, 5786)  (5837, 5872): -0.05 mag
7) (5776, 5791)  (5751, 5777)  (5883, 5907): -0.02 mag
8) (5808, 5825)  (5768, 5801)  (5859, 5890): -0.08 mag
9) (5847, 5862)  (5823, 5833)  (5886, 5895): -0.23 mag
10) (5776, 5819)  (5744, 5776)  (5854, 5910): -0.08 mag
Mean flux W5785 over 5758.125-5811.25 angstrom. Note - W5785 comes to 12.5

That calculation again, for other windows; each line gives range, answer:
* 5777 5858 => 12.6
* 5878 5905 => 8.2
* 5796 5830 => 12.8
